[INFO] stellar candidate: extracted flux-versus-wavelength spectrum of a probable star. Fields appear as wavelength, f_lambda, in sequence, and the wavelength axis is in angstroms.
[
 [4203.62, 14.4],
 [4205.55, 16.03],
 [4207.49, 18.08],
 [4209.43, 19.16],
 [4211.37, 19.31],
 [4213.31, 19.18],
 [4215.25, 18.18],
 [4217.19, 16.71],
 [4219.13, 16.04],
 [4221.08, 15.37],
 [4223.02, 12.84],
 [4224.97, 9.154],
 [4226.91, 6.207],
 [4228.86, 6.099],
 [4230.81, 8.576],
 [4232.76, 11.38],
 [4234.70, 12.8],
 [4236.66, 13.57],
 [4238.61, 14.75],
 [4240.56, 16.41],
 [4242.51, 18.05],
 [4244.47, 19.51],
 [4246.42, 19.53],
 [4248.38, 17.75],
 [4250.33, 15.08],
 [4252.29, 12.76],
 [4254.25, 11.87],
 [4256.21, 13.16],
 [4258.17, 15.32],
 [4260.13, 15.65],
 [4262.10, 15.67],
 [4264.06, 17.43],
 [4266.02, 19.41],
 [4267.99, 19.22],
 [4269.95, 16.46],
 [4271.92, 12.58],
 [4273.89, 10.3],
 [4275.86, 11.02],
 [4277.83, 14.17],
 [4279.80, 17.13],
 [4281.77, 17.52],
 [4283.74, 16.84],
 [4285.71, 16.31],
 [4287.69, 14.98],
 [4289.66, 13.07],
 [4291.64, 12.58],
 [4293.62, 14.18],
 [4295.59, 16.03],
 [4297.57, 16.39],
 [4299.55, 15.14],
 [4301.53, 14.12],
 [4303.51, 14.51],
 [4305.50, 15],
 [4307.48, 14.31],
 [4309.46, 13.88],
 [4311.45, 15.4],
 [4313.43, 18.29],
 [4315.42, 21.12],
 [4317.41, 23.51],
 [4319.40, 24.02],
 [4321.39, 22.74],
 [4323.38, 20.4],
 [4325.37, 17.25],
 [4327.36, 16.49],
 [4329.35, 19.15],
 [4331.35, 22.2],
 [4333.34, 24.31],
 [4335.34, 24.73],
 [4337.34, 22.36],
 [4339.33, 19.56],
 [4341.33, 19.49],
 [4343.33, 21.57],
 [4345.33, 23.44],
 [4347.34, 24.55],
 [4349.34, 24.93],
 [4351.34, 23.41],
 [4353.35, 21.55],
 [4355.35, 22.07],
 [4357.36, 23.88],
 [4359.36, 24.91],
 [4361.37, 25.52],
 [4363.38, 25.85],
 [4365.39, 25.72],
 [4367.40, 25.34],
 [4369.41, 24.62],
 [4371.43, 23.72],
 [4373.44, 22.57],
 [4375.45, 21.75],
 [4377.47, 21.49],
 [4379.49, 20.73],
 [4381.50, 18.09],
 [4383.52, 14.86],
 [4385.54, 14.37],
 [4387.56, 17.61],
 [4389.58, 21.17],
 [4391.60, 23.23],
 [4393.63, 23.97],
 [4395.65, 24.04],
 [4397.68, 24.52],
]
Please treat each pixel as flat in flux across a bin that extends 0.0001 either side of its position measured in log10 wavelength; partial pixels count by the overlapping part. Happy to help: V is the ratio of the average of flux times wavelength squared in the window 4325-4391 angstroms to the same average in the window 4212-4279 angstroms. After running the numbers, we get 1.59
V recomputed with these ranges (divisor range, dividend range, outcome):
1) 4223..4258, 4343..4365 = 1.88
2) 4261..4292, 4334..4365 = 1.57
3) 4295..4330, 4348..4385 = 1.32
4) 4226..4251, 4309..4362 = 1.63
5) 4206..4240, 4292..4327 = 1.29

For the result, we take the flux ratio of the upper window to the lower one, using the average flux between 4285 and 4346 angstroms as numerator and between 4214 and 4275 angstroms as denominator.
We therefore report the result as 1.26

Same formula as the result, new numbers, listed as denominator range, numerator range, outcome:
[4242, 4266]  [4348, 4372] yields 1.51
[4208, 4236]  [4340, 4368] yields 1.73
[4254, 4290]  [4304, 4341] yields 1.29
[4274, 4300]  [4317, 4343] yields 1.43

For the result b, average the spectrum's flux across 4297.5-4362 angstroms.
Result 20.3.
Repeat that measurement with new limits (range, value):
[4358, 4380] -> 23.9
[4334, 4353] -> 22.7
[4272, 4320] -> 15.7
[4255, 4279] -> 15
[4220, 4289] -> 14.4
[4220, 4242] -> 11.7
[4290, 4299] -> 14.7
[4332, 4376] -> 23.5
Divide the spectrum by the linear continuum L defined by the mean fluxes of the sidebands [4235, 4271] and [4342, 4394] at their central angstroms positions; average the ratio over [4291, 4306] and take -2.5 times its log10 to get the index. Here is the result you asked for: 0.248 mag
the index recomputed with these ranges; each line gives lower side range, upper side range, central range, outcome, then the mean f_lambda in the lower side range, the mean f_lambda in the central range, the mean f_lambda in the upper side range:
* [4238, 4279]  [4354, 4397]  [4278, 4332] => 0.07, 15.5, 17.1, 22.2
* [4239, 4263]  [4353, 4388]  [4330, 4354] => -0.11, 15.9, 22.6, 22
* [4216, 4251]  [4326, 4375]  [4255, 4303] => 0.14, 13.9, 15.2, 22.9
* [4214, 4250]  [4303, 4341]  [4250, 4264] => 0.09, 14.1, 14.4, 19.5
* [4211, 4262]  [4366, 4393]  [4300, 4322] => 0.00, 14.4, 17.7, 20.8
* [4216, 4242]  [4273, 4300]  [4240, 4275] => -0.17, 12.5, 15.9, 14.7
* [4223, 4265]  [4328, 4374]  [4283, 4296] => 0.20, 13.8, 14.8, 23.2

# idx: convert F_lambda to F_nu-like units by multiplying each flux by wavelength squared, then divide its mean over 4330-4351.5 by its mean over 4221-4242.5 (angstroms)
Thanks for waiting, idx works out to 2.04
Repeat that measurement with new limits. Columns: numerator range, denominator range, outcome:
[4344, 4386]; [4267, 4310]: 1.58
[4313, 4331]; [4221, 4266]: 1.52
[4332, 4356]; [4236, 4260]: 1.51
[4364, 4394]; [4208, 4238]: 1.67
